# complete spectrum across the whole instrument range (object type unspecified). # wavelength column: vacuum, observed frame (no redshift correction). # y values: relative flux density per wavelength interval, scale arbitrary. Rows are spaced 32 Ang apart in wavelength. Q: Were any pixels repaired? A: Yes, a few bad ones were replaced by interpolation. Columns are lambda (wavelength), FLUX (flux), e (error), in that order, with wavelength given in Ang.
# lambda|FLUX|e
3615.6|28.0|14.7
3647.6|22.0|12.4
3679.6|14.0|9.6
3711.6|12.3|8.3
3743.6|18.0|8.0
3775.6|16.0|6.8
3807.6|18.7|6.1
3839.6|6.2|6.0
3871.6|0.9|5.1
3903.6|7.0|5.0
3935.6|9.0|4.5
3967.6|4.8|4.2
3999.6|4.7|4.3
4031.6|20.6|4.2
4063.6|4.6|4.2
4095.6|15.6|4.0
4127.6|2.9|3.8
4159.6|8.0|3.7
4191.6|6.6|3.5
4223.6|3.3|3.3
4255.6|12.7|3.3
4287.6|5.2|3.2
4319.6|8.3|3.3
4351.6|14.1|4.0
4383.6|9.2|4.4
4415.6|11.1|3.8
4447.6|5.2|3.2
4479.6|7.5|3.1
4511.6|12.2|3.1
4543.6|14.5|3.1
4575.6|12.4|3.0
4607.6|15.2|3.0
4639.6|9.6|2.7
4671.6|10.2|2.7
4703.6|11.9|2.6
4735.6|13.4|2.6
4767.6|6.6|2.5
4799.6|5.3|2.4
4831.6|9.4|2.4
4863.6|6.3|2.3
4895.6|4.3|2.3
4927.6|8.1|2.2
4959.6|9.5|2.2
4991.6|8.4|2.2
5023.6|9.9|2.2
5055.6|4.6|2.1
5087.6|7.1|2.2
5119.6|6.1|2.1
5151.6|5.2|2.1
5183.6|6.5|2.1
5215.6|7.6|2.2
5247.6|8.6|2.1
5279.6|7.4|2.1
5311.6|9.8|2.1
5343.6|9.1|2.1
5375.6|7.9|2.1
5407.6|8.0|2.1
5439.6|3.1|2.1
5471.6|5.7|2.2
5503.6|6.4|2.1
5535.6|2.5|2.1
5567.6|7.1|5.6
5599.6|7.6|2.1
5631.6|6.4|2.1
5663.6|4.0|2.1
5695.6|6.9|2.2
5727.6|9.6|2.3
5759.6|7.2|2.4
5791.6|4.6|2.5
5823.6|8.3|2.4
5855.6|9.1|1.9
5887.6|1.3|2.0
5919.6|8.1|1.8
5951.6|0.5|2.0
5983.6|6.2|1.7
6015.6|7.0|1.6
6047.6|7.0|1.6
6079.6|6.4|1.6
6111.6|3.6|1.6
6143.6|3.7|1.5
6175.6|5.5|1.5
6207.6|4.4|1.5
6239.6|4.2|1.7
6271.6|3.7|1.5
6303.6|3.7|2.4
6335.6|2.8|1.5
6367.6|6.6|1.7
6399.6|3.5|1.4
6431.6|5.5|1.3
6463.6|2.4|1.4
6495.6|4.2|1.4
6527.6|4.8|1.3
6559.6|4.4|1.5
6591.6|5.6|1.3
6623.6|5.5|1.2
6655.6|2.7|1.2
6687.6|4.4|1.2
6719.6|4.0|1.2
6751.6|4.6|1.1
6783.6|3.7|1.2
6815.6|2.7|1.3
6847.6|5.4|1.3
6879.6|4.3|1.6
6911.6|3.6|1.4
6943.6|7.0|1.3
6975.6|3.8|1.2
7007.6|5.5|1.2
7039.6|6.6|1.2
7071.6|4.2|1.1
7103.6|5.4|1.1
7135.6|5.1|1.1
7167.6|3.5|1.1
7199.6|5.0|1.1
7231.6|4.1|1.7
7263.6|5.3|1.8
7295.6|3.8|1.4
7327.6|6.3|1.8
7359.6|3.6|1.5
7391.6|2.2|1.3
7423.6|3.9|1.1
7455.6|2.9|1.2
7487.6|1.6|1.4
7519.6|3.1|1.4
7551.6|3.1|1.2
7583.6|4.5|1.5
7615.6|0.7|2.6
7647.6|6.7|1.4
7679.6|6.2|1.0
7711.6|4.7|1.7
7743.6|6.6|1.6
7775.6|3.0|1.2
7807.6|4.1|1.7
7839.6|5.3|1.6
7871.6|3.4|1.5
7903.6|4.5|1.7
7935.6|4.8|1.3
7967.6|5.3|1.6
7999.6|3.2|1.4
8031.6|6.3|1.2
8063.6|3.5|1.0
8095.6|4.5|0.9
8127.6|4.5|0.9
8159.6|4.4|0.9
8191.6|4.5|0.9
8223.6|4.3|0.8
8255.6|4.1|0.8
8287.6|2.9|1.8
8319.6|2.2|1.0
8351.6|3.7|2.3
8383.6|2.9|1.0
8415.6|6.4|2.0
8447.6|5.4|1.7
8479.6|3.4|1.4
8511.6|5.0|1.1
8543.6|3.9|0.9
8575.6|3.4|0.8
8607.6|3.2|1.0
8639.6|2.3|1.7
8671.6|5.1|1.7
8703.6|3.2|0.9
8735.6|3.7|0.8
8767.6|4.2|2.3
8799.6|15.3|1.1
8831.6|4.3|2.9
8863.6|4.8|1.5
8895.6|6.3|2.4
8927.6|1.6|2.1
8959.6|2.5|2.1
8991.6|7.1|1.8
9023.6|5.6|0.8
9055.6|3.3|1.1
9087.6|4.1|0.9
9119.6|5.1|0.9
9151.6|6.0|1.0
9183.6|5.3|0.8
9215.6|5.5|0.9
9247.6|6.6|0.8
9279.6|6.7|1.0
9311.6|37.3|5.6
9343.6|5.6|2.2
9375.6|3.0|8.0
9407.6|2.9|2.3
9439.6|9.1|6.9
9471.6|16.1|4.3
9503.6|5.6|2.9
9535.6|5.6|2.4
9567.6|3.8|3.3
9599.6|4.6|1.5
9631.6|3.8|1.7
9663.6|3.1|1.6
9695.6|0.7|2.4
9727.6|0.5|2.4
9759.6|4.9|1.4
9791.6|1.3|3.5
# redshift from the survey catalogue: 1.36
